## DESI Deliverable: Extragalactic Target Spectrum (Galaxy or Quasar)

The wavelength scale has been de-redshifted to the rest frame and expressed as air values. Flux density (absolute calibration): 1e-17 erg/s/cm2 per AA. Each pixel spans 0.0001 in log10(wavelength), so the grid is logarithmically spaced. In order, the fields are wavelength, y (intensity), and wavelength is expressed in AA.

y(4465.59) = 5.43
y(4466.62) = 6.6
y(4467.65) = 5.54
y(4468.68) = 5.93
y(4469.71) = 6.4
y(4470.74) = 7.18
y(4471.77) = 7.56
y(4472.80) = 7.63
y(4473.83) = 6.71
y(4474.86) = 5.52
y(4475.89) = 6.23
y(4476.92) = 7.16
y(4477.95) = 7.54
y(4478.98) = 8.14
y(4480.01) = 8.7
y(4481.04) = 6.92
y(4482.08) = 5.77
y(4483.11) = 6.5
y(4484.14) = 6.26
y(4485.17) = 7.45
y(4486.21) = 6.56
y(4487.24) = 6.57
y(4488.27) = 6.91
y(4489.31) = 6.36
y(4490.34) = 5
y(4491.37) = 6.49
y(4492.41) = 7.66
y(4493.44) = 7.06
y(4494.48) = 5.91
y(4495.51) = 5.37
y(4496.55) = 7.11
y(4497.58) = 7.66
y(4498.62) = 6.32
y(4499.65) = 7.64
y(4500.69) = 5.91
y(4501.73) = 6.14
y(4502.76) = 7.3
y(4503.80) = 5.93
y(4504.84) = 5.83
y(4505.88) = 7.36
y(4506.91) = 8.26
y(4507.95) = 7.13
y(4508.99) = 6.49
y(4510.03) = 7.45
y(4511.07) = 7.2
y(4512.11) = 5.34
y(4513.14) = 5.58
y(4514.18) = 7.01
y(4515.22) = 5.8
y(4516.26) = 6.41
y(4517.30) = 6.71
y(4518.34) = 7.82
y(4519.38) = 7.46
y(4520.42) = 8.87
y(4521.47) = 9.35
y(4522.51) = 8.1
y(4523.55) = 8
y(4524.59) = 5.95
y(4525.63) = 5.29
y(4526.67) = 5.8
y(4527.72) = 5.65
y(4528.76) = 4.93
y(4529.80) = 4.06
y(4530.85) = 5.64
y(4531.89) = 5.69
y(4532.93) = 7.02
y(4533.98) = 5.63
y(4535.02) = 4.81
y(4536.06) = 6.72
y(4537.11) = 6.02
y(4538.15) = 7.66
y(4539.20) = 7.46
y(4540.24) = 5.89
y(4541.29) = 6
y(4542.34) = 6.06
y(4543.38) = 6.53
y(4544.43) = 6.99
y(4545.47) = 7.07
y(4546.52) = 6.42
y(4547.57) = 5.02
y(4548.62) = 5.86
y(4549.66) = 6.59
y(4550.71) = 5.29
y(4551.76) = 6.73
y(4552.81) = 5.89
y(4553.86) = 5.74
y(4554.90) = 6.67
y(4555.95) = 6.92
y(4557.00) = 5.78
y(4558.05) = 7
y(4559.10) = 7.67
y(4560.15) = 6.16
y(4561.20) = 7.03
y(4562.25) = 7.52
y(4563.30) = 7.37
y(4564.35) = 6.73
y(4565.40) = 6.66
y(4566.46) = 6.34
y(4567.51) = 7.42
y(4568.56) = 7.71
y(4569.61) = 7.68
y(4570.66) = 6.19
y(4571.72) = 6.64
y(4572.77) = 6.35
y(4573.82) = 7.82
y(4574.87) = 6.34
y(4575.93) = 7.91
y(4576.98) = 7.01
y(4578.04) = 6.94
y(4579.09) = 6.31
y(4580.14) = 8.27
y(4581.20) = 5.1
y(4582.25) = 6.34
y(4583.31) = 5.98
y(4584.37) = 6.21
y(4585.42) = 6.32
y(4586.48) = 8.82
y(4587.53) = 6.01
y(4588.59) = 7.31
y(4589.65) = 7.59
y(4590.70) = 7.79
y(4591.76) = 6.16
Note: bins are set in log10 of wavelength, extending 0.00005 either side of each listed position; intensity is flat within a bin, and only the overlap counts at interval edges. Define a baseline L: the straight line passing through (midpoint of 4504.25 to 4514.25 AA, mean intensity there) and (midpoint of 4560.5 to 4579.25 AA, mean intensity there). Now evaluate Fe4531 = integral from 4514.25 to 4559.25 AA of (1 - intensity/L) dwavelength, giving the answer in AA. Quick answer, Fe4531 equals 2.8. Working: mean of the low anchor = 6.75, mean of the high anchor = 7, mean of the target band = 6.44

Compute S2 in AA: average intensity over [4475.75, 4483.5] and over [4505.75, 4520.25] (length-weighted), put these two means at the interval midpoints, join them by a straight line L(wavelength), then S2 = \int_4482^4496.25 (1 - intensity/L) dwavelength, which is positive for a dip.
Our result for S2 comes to 1.3 AA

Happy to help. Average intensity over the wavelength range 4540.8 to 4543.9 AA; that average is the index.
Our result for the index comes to 6.2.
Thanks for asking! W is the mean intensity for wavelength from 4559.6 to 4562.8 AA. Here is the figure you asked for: 6.92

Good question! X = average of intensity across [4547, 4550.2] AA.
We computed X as 5.83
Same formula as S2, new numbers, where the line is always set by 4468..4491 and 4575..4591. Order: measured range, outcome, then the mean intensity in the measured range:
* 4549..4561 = 0.8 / 6.42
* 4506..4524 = -1.1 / 7.24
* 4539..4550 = 0.9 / 6.32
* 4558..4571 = -0.3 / 7.05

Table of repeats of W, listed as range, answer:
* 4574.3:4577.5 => 7.1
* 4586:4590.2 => 7.43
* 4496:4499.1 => 7.02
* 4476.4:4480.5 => 7.89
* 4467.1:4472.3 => 6.52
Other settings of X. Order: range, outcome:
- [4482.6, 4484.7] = 6.42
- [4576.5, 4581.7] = 6.73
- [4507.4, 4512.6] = 6.73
